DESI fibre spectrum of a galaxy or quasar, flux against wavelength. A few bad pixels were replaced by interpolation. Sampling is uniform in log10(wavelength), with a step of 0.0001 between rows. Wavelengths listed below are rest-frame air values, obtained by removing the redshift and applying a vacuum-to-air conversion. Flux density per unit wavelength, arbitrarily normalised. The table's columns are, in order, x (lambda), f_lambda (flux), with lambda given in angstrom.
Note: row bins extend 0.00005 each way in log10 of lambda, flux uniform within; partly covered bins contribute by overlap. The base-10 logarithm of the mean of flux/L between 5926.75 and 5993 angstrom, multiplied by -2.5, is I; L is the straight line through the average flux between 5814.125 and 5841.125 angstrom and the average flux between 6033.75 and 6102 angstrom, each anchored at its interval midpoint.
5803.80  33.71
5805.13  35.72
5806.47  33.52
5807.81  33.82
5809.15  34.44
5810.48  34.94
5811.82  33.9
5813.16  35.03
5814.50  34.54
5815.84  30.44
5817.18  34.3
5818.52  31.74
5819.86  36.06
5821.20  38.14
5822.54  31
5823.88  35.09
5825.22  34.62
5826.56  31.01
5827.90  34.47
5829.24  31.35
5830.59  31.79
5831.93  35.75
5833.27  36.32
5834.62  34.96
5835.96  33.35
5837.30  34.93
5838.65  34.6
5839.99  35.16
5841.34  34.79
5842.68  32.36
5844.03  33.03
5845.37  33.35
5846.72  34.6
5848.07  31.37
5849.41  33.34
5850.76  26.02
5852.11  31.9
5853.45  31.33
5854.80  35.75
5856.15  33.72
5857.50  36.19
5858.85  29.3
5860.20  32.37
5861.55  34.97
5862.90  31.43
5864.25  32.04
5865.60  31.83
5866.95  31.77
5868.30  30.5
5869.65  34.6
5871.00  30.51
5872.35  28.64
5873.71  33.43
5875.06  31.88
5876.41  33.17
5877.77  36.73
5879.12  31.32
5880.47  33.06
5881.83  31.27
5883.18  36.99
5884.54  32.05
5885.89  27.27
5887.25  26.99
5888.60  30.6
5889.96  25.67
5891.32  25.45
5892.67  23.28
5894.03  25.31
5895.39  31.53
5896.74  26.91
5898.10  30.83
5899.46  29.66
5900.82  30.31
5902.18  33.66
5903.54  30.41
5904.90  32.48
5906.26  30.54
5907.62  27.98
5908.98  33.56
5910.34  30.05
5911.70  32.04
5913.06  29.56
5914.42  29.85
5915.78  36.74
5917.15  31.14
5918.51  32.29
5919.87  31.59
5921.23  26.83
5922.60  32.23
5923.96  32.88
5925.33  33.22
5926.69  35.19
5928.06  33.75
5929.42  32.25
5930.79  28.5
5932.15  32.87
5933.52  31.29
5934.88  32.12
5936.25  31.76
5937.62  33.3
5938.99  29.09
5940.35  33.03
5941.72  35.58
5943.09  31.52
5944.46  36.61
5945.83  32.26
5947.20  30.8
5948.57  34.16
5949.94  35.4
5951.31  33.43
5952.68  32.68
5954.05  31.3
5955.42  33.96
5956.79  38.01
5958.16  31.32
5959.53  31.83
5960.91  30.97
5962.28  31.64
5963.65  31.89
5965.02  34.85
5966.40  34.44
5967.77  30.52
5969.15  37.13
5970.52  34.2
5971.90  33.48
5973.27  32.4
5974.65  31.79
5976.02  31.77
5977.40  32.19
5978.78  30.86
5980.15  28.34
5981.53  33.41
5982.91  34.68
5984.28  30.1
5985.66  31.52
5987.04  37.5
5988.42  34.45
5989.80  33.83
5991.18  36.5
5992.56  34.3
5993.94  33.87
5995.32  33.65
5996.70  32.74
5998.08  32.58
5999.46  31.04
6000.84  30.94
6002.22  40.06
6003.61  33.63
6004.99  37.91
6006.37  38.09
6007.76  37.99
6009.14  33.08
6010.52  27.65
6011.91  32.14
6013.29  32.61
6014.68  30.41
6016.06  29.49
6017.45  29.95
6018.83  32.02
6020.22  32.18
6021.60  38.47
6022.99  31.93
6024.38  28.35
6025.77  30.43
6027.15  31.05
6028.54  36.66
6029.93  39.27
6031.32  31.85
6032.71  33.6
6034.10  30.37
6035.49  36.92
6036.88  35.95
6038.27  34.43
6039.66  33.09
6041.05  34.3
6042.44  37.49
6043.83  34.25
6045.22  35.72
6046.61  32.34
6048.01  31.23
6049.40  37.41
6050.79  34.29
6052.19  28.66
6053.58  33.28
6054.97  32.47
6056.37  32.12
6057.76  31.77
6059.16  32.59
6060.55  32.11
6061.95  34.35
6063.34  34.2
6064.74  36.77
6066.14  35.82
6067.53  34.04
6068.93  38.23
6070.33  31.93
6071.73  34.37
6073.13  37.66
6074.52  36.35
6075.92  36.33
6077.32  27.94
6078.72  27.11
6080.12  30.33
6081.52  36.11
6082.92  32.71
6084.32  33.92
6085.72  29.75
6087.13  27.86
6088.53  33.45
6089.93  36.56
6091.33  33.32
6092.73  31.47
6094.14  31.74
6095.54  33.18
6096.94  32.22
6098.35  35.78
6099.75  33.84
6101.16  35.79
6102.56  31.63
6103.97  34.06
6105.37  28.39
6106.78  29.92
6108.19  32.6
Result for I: 0.03 mag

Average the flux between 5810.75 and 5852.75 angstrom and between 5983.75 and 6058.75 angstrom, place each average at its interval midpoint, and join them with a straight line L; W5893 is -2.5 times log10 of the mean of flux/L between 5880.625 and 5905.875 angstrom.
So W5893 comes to 0.14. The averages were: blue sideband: 33.5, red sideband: 33.5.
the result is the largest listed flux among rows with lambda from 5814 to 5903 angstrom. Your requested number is 38.14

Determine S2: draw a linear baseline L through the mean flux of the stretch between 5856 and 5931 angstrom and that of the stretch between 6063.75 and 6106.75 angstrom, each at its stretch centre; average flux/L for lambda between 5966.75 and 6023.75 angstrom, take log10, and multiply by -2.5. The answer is -0.03 mag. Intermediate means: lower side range 31.2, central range 33.2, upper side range 33.2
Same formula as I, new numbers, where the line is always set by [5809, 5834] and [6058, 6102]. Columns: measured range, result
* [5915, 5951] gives 0.04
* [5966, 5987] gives 0.03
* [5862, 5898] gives 0.11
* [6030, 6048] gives -0.02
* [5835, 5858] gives 0.02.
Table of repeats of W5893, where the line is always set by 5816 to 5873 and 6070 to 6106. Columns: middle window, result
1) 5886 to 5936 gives 0.09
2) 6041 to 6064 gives -0.02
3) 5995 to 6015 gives -0.02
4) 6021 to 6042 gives -0.03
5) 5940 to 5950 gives -0.02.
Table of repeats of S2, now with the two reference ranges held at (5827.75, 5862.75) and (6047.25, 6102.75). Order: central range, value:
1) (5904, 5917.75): 0.06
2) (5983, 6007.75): -0.04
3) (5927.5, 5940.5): 0.05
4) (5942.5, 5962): 0.01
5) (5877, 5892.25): 0.09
